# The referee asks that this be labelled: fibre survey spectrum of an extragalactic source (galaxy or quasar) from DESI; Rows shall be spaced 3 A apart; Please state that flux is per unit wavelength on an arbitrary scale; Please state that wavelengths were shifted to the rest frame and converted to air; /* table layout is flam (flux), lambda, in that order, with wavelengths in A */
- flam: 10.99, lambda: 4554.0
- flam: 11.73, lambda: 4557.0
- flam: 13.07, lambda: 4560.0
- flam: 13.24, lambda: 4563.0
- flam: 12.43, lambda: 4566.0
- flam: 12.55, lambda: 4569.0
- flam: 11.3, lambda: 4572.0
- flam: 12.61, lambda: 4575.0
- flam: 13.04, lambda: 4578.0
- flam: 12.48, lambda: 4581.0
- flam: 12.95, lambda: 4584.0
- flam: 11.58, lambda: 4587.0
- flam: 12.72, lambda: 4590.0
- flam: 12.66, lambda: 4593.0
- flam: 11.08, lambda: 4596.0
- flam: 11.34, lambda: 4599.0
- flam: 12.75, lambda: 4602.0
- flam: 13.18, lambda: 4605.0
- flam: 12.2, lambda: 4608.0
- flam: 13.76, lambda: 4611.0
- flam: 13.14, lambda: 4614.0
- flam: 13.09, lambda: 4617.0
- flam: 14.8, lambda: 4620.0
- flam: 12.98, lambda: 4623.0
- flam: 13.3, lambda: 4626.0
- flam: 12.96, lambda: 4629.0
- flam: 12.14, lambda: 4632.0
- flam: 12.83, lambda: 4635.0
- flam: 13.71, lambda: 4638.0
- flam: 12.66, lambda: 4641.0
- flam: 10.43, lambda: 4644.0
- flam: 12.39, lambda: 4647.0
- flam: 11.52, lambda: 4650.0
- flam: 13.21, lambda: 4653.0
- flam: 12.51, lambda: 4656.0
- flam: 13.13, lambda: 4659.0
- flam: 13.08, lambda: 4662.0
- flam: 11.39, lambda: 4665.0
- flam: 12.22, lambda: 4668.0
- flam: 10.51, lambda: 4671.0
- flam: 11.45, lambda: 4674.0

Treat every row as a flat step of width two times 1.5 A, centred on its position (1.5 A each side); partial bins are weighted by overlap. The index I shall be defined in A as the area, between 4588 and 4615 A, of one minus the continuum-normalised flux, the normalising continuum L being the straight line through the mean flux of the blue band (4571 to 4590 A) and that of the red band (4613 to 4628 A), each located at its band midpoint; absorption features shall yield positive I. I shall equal 0.9 A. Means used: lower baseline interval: 12.4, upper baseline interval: 13.5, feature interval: 12.5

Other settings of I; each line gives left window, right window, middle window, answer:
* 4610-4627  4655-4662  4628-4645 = 0.95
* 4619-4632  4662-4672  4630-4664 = -0.16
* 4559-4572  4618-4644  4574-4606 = 0.98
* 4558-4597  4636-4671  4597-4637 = -1.84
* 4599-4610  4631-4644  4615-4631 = -1.02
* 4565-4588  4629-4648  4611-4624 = -1.21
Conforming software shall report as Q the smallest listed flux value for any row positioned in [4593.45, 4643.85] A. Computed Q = 11.08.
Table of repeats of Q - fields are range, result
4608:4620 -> 12.2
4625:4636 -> 12.14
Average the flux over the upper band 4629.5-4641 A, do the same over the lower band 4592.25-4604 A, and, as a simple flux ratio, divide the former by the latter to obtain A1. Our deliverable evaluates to 1.08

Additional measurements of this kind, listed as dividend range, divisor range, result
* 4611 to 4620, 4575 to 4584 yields 1.06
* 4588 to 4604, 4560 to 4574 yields 0.97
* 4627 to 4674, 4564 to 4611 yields 0.99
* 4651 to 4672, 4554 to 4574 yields 1.00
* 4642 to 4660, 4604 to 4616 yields 0.93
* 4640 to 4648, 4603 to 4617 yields 0.90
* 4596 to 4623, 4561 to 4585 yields 1.03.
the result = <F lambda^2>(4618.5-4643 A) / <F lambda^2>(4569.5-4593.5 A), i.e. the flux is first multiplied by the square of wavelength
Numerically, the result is 1.08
